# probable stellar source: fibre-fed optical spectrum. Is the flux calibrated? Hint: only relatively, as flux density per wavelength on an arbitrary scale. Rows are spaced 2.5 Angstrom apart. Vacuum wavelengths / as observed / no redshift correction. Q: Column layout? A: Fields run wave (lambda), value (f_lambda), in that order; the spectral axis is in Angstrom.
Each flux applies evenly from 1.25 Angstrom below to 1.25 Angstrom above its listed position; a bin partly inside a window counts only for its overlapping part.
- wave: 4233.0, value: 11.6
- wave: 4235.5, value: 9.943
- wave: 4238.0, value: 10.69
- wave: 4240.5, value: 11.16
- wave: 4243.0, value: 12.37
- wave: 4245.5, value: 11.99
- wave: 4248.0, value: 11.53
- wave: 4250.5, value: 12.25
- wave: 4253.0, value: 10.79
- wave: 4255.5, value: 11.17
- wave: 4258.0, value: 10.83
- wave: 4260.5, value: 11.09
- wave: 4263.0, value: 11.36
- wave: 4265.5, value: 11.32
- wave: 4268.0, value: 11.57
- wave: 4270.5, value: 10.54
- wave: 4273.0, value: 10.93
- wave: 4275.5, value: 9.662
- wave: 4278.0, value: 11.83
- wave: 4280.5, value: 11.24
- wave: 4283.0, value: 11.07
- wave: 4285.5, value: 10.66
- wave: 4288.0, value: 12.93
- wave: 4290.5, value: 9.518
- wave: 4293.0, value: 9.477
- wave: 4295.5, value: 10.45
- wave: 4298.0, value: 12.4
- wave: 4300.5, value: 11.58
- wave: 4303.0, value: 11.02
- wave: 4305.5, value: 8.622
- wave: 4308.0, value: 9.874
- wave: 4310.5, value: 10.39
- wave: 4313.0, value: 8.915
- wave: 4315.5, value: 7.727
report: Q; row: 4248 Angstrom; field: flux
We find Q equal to 11.53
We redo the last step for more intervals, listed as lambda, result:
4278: 11.83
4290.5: 9.518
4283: 11.07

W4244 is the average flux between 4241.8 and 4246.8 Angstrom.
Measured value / 12.2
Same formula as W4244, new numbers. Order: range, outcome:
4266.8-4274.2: 11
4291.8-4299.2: 10.8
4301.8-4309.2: 9.83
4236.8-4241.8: 10.9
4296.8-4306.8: 10.9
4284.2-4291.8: 11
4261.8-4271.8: 11.2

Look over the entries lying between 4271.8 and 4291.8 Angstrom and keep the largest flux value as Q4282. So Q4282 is 12.93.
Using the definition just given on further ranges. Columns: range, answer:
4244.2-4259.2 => 12.25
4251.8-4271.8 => 11.57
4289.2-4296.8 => 10.45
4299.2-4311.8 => 11.58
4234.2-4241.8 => 11.16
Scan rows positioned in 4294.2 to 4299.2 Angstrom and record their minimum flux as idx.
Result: 10.45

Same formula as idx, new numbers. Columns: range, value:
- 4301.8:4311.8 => 8.622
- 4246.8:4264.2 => 10.79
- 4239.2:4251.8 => 11.16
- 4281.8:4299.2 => 9.477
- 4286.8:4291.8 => 9.518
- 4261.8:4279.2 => 9.662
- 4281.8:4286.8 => 10.66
